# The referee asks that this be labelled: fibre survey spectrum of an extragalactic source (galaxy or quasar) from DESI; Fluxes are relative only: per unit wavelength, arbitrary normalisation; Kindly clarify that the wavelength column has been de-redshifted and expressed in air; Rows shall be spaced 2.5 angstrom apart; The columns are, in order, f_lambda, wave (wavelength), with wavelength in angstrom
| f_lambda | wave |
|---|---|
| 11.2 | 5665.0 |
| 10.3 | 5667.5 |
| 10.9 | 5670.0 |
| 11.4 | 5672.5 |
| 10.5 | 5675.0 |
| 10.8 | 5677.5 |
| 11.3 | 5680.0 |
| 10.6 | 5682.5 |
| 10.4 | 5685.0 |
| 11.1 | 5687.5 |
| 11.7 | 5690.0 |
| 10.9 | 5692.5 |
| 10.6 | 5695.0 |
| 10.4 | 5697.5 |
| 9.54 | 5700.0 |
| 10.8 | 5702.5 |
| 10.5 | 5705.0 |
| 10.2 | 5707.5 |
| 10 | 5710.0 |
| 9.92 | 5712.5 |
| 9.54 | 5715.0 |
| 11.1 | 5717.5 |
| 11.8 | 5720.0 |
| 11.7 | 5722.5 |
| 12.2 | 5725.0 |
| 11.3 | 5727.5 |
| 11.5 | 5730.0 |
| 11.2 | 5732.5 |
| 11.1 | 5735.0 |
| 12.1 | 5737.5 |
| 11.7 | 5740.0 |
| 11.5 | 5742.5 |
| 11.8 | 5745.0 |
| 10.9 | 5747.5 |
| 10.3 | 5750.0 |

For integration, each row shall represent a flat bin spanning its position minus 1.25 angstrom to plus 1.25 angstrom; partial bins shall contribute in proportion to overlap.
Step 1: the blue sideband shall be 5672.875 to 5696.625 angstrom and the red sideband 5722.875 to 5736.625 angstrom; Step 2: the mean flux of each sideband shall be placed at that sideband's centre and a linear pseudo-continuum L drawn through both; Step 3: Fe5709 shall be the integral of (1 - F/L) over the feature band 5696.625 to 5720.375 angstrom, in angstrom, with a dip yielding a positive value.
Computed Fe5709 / 1.9 angstrom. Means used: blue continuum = 10.9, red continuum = 11.5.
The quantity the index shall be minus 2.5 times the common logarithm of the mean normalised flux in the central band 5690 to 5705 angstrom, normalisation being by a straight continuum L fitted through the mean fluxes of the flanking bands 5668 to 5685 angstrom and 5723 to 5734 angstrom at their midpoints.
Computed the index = 0.06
